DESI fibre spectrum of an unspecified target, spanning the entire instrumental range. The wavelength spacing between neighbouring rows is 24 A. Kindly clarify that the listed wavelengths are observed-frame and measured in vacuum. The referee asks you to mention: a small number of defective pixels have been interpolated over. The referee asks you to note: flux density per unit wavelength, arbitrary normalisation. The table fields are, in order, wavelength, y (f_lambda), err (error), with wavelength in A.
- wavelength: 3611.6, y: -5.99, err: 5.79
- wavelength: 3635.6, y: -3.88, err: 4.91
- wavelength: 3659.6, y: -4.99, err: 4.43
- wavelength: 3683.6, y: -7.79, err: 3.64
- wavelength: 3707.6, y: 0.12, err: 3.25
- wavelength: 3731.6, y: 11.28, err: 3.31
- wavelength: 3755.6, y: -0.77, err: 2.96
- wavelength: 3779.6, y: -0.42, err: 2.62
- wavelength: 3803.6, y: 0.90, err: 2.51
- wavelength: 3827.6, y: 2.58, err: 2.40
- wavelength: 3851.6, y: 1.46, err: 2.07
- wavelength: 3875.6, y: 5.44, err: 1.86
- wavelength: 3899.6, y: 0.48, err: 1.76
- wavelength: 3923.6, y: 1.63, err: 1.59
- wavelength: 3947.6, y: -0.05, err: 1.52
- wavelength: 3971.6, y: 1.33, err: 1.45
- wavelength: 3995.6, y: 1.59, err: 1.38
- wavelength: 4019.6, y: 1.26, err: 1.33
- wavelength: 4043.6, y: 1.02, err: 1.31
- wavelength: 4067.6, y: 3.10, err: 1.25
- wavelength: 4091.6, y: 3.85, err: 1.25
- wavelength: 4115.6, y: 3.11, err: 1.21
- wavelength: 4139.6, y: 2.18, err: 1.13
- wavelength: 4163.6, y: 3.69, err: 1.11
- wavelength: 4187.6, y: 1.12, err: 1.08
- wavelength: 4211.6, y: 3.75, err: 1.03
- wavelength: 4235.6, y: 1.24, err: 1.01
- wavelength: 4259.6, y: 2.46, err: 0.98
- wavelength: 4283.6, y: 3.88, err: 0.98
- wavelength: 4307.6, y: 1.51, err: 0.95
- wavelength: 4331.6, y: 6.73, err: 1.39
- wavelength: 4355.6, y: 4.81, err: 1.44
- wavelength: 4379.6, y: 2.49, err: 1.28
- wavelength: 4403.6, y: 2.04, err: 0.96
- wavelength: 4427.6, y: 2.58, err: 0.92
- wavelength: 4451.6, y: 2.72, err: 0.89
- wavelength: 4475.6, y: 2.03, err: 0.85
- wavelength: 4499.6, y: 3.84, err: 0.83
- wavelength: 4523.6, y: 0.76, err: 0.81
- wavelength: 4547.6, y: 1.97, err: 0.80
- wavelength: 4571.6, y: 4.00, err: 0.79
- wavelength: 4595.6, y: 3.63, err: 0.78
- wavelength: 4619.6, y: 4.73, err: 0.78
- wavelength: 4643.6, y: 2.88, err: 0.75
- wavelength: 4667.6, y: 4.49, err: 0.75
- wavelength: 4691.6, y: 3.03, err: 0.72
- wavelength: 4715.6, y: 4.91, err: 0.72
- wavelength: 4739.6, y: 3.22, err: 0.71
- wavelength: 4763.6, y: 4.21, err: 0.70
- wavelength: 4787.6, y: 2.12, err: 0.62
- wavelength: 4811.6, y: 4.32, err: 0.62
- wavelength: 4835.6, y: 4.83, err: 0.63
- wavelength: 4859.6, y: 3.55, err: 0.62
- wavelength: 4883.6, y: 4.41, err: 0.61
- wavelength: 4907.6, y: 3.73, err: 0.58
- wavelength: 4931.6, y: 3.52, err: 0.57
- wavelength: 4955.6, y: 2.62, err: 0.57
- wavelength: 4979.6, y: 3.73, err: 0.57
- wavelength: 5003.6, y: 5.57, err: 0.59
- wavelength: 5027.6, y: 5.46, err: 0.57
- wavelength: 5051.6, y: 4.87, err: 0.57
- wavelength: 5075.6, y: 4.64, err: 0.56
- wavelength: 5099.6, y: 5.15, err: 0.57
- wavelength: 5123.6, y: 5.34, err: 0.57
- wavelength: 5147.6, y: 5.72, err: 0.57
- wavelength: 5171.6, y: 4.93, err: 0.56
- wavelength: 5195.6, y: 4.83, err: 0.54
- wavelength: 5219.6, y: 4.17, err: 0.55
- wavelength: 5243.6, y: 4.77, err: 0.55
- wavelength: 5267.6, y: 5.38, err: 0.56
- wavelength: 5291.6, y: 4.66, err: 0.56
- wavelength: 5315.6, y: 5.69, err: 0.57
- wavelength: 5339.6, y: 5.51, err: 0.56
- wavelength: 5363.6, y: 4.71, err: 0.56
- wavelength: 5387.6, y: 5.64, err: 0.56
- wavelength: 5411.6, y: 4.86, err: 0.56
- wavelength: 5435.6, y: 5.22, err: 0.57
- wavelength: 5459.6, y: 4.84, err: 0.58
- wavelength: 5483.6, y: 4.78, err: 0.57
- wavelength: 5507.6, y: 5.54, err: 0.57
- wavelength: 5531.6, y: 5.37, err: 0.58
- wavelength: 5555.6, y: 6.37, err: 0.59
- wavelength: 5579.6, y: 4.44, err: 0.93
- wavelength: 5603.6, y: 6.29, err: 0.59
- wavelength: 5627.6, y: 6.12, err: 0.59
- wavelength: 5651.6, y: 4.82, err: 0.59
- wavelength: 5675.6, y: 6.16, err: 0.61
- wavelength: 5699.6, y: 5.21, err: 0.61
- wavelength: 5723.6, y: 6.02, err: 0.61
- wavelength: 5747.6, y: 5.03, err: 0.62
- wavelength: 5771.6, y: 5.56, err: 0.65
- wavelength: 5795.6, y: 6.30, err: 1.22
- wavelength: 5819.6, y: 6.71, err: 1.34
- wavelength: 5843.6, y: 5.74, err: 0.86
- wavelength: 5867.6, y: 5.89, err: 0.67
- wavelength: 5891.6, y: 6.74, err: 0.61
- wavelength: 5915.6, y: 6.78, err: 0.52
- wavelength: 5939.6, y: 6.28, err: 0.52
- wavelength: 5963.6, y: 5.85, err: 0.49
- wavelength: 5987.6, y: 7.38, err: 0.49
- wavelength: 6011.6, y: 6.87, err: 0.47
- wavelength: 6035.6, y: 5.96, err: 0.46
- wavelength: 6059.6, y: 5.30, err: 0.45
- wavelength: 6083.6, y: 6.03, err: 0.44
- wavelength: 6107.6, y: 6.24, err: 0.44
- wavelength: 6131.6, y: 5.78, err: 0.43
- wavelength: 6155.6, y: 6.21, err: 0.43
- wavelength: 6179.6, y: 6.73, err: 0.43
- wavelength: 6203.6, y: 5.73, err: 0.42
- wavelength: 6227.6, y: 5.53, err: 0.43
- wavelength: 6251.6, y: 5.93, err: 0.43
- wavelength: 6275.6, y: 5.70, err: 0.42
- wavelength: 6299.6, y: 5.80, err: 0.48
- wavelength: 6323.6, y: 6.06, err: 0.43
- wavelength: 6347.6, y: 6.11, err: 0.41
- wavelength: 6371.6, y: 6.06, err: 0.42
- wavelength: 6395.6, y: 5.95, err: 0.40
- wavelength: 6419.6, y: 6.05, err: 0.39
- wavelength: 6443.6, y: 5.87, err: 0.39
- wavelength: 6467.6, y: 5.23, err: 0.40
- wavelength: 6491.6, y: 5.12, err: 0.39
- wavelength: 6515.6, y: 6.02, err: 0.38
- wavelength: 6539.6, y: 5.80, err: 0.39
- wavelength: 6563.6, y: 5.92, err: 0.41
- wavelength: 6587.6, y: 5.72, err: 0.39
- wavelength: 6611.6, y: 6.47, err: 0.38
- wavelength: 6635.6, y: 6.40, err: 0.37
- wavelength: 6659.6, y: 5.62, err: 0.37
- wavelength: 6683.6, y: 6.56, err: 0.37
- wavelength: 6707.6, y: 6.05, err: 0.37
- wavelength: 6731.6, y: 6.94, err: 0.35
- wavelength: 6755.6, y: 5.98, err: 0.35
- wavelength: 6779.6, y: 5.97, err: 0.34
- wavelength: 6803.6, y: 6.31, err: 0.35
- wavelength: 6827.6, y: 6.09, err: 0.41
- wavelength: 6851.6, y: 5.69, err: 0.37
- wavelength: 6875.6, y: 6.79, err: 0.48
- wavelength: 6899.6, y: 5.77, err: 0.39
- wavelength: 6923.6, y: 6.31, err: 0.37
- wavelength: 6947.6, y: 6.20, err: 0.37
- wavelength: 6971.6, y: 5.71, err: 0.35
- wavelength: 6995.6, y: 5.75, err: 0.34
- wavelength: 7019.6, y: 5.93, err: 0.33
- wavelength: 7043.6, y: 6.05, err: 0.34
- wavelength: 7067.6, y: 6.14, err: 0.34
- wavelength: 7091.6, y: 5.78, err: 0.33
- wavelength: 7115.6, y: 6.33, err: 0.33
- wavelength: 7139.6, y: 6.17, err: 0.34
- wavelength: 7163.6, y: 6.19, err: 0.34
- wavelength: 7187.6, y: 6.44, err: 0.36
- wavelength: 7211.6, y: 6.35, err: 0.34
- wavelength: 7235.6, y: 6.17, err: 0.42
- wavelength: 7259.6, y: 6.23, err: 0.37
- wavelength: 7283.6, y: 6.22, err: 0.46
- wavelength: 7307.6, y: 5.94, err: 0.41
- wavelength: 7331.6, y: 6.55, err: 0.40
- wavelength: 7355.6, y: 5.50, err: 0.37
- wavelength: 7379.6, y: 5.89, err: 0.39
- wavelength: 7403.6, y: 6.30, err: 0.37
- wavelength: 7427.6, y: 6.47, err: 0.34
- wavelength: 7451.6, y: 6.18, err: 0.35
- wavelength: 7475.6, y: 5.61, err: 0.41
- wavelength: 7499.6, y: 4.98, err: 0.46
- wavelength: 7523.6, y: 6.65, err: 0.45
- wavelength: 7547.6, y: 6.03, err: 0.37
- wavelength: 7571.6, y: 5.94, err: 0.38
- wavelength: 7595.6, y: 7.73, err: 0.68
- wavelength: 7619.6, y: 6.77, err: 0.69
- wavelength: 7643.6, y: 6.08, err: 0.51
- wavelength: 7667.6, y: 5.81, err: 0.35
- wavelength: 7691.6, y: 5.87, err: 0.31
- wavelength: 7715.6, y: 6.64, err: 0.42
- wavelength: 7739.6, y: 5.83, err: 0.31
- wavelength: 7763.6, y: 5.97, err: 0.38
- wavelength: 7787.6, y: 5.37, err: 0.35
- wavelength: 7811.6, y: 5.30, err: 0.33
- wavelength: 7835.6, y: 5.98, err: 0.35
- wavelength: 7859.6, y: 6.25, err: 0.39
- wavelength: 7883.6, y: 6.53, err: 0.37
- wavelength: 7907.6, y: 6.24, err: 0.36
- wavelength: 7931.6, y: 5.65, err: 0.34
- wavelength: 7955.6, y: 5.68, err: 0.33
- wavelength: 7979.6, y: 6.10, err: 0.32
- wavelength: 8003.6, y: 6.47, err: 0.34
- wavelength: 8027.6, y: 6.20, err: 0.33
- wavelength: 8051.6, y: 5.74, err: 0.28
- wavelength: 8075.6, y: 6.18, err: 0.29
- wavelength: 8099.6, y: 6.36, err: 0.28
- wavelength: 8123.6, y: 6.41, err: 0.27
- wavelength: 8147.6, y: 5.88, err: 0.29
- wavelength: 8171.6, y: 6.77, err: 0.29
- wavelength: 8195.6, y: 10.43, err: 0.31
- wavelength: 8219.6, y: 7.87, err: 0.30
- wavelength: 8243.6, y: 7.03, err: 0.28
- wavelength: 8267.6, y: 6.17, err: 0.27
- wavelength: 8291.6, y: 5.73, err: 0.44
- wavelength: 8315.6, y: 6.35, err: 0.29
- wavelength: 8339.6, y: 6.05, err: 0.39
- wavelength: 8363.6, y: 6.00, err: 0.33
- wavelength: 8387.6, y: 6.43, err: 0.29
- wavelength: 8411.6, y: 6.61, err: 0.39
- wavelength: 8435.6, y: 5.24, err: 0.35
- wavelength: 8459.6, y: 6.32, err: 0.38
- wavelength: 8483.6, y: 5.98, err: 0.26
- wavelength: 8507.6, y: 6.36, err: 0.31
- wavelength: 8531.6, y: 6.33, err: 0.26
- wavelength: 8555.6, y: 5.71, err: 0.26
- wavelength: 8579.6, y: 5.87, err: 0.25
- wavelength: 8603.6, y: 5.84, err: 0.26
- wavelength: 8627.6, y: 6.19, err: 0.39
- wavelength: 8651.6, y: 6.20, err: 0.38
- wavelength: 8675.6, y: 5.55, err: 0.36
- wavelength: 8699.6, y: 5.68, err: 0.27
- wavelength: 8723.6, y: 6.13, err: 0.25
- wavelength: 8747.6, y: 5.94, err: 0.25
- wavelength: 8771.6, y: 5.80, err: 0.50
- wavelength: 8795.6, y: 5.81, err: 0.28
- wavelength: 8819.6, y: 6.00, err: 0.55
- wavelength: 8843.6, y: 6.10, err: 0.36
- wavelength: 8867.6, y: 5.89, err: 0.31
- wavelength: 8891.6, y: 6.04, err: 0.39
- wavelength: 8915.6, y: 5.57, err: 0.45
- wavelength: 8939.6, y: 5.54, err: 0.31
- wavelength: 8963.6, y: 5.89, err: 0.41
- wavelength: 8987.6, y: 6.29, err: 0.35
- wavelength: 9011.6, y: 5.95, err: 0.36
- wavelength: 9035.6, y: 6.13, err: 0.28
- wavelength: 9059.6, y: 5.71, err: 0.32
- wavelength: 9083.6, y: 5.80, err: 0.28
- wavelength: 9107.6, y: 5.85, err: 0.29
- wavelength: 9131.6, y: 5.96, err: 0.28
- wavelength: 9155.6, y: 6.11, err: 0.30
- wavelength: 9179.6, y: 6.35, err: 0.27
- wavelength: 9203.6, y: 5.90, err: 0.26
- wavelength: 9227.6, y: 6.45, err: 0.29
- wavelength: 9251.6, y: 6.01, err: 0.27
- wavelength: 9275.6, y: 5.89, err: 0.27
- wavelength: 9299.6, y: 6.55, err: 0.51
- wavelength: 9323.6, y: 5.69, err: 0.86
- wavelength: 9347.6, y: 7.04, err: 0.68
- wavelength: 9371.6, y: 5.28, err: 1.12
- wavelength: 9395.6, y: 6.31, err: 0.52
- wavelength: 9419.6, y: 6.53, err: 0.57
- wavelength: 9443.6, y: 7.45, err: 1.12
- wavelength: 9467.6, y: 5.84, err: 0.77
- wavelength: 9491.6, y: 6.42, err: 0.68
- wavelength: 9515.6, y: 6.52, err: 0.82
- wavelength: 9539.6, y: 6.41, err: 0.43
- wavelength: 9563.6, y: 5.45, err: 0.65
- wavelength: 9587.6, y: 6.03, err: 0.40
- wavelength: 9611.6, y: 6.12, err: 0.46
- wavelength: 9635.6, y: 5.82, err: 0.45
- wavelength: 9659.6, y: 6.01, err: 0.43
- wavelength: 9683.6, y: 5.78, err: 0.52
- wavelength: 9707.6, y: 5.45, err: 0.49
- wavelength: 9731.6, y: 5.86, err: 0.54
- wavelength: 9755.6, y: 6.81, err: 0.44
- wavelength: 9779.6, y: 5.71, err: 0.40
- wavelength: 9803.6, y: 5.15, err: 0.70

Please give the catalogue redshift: 0.25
